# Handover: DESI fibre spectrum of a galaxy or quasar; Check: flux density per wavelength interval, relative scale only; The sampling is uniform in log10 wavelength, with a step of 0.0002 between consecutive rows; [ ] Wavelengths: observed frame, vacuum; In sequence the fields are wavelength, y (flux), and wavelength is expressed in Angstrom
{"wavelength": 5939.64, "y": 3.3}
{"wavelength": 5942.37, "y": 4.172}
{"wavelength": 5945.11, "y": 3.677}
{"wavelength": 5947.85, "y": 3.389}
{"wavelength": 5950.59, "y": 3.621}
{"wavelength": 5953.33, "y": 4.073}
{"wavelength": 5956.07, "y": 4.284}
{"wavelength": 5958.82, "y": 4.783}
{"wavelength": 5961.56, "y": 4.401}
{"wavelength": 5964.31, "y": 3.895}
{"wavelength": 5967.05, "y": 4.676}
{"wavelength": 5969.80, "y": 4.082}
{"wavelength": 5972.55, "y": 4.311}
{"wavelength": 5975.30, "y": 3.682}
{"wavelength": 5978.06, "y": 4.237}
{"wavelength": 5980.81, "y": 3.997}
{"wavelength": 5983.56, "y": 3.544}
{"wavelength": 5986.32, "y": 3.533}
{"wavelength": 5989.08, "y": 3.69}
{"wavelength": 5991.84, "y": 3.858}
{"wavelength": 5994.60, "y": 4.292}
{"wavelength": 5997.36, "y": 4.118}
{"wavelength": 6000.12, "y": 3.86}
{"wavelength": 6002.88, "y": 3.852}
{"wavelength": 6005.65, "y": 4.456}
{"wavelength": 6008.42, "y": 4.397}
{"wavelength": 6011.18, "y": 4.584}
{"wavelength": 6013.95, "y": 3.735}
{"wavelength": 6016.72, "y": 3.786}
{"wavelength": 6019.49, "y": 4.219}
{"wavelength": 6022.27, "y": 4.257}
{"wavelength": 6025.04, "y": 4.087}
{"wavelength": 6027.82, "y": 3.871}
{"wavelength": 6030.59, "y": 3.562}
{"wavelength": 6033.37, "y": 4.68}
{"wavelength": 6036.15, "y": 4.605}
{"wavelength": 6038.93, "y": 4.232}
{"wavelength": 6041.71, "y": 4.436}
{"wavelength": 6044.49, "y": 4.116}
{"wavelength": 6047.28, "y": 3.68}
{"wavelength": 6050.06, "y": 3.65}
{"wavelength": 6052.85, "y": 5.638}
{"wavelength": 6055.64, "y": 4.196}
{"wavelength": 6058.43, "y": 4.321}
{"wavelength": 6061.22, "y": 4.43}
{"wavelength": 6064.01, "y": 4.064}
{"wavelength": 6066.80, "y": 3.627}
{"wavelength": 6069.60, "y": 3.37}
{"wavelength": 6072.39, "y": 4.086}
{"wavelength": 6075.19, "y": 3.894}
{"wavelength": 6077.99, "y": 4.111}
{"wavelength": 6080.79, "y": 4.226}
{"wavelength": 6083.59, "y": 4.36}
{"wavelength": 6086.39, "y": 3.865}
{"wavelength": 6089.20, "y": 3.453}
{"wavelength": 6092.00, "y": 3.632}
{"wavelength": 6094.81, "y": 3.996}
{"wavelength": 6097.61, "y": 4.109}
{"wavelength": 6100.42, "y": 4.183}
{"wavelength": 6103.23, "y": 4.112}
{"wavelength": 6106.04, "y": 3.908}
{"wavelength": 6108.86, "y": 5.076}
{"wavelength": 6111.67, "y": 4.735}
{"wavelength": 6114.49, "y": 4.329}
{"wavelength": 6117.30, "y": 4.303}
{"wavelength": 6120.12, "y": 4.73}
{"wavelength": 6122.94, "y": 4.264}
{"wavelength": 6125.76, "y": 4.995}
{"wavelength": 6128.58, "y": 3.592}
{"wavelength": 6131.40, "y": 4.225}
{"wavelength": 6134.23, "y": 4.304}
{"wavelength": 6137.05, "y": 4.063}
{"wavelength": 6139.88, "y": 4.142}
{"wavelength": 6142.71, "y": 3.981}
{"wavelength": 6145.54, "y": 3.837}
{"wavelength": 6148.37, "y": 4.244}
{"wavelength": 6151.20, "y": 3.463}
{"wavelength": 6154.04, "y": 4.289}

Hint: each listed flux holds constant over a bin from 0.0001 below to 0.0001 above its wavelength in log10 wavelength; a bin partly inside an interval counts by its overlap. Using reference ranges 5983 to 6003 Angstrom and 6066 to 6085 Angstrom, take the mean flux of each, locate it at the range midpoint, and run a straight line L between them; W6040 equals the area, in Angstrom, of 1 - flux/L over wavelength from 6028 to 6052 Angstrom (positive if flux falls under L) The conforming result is -1.4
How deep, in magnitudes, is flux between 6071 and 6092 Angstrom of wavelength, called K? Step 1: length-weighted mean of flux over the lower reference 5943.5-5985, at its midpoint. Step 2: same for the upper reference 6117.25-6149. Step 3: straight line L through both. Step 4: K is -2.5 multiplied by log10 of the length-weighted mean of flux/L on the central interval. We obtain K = 0.05 mag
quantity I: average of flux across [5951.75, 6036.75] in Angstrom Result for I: 4.1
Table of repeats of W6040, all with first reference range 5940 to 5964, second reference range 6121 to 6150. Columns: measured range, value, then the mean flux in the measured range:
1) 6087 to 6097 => 0.9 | 3.74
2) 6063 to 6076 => 1.0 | 3.8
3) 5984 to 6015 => 0.2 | 4.02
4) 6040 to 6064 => -1.1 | 4.29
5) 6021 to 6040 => -0.5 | 4.18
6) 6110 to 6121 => -1.0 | 4.53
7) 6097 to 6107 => 0.1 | 4.08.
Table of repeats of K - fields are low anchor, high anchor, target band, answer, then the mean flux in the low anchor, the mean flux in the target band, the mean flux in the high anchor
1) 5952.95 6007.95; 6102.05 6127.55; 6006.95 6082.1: 0.03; 4.09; 4.14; 4.48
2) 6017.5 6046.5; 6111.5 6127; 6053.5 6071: 0.06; 4.19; 4.07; 4.54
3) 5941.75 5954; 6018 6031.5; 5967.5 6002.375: -0.02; 3.75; 3.95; 4.01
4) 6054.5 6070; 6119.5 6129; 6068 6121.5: 0.03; 4.04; 4.13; 4.45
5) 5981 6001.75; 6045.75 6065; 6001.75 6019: -0.04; 3.85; 4.14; 4.29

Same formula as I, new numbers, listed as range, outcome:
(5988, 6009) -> 4.06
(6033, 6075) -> 4.19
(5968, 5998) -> 3.95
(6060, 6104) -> 3.97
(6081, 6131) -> 4.22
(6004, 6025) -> 4.19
